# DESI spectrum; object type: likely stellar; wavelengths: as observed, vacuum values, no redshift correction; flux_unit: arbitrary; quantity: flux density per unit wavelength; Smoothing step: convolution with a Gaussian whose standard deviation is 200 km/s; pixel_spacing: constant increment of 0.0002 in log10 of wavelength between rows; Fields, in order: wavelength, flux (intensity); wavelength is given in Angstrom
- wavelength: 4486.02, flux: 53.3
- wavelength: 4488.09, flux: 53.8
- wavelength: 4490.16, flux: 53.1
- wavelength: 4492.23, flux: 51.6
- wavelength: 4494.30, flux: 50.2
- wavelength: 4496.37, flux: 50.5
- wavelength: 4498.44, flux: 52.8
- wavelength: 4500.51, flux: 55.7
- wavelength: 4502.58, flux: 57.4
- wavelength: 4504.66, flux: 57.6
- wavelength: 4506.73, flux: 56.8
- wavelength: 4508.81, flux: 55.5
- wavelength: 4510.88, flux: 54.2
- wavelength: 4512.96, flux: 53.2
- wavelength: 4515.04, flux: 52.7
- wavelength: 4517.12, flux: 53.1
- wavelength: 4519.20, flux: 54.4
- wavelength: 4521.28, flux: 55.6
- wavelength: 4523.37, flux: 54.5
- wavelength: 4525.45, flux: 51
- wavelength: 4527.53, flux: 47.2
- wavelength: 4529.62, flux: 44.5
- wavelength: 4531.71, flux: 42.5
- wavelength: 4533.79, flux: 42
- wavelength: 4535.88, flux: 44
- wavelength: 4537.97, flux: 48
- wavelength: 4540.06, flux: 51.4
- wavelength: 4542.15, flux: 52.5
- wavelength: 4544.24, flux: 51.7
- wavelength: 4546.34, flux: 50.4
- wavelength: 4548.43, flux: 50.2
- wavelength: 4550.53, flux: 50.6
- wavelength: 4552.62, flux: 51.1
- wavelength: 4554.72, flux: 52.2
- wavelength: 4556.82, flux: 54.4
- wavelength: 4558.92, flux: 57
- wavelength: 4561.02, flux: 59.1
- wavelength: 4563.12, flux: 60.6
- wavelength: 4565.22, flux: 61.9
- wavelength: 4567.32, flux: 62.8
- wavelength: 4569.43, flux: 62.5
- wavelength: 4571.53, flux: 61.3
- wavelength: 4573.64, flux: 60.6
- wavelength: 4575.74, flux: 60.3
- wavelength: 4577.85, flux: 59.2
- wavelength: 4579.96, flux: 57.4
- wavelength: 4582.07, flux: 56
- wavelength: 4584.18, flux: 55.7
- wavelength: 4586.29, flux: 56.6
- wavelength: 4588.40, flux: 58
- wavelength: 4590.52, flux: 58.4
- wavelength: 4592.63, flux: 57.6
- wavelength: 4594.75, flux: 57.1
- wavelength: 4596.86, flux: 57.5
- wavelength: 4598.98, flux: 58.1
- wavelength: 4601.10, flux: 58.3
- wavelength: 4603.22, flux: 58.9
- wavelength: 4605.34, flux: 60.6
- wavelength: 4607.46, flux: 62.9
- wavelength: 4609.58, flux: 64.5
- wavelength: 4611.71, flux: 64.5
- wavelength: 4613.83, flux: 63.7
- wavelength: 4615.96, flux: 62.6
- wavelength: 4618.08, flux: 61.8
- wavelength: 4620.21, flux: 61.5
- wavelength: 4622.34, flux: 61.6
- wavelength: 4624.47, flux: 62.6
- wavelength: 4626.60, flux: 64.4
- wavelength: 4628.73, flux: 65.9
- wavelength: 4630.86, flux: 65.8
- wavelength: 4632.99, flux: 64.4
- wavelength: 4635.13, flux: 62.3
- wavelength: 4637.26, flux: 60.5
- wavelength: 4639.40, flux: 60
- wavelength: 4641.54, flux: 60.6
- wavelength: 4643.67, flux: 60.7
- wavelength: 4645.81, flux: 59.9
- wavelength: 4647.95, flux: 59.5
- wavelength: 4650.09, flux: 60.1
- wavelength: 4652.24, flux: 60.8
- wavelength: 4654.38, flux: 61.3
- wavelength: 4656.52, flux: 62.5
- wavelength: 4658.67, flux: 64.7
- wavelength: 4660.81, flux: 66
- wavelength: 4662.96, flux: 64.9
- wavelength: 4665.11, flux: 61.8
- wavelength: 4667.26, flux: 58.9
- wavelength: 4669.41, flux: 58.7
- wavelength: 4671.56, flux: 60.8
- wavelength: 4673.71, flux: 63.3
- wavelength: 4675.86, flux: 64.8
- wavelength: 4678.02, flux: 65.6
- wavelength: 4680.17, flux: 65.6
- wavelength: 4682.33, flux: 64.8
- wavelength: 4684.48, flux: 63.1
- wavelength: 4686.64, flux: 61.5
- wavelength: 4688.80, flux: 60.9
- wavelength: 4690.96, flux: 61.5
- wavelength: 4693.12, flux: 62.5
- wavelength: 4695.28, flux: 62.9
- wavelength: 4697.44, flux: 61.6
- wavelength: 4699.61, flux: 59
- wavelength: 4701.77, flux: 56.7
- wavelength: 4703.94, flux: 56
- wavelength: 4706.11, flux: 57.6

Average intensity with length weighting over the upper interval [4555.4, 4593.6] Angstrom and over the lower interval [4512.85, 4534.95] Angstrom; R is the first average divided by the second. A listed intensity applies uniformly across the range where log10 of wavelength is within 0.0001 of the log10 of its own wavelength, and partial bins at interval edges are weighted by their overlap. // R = 1.2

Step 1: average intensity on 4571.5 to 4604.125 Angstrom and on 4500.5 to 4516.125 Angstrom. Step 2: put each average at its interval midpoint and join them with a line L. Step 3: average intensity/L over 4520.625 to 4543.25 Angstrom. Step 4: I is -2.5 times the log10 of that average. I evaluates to 0.162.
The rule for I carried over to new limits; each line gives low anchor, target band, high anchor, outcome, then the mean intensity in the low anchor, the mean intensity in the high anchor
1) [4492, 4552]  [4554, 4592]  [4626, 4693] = -0.06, 51.4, 62.4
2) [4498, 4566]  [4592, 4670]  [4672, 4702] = -0.05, 52.6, 62.6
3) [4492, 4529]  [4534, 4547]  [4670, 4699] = 0.12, 53.5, 62.9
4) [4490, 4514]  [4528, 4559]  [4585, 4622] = 0.15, 54.1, 60.2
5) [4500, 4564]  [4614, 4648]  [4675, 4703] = -0.07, 52.2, 62.3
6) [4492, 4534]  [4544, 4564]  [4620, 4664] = 0.04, 52.3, 62.4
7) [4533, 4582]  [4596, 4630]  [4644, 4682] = -0.05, 54.9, 62.3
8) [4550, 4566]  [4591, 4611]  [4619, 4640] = 0.01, 55.9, 62.9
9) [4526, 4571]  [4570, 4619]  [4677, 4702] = -0.08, 52.3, 62.3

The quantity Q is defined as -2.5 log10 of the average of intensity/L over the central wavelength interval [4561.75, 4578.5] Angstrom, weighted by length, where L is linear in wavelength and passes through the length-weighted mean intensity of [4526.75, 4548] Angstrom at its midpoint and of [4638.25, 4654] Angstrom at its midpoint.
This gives -0.19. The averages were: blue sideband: 47.5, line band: 61.2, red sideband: 60.3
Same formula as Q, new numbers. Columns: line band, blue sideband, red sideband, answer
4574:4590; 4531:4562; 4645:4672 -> -0.073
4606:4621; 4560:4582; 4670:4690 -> -0.027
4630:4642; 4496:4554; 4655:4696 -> -0.043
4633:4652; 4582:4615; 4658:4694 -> 0.013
